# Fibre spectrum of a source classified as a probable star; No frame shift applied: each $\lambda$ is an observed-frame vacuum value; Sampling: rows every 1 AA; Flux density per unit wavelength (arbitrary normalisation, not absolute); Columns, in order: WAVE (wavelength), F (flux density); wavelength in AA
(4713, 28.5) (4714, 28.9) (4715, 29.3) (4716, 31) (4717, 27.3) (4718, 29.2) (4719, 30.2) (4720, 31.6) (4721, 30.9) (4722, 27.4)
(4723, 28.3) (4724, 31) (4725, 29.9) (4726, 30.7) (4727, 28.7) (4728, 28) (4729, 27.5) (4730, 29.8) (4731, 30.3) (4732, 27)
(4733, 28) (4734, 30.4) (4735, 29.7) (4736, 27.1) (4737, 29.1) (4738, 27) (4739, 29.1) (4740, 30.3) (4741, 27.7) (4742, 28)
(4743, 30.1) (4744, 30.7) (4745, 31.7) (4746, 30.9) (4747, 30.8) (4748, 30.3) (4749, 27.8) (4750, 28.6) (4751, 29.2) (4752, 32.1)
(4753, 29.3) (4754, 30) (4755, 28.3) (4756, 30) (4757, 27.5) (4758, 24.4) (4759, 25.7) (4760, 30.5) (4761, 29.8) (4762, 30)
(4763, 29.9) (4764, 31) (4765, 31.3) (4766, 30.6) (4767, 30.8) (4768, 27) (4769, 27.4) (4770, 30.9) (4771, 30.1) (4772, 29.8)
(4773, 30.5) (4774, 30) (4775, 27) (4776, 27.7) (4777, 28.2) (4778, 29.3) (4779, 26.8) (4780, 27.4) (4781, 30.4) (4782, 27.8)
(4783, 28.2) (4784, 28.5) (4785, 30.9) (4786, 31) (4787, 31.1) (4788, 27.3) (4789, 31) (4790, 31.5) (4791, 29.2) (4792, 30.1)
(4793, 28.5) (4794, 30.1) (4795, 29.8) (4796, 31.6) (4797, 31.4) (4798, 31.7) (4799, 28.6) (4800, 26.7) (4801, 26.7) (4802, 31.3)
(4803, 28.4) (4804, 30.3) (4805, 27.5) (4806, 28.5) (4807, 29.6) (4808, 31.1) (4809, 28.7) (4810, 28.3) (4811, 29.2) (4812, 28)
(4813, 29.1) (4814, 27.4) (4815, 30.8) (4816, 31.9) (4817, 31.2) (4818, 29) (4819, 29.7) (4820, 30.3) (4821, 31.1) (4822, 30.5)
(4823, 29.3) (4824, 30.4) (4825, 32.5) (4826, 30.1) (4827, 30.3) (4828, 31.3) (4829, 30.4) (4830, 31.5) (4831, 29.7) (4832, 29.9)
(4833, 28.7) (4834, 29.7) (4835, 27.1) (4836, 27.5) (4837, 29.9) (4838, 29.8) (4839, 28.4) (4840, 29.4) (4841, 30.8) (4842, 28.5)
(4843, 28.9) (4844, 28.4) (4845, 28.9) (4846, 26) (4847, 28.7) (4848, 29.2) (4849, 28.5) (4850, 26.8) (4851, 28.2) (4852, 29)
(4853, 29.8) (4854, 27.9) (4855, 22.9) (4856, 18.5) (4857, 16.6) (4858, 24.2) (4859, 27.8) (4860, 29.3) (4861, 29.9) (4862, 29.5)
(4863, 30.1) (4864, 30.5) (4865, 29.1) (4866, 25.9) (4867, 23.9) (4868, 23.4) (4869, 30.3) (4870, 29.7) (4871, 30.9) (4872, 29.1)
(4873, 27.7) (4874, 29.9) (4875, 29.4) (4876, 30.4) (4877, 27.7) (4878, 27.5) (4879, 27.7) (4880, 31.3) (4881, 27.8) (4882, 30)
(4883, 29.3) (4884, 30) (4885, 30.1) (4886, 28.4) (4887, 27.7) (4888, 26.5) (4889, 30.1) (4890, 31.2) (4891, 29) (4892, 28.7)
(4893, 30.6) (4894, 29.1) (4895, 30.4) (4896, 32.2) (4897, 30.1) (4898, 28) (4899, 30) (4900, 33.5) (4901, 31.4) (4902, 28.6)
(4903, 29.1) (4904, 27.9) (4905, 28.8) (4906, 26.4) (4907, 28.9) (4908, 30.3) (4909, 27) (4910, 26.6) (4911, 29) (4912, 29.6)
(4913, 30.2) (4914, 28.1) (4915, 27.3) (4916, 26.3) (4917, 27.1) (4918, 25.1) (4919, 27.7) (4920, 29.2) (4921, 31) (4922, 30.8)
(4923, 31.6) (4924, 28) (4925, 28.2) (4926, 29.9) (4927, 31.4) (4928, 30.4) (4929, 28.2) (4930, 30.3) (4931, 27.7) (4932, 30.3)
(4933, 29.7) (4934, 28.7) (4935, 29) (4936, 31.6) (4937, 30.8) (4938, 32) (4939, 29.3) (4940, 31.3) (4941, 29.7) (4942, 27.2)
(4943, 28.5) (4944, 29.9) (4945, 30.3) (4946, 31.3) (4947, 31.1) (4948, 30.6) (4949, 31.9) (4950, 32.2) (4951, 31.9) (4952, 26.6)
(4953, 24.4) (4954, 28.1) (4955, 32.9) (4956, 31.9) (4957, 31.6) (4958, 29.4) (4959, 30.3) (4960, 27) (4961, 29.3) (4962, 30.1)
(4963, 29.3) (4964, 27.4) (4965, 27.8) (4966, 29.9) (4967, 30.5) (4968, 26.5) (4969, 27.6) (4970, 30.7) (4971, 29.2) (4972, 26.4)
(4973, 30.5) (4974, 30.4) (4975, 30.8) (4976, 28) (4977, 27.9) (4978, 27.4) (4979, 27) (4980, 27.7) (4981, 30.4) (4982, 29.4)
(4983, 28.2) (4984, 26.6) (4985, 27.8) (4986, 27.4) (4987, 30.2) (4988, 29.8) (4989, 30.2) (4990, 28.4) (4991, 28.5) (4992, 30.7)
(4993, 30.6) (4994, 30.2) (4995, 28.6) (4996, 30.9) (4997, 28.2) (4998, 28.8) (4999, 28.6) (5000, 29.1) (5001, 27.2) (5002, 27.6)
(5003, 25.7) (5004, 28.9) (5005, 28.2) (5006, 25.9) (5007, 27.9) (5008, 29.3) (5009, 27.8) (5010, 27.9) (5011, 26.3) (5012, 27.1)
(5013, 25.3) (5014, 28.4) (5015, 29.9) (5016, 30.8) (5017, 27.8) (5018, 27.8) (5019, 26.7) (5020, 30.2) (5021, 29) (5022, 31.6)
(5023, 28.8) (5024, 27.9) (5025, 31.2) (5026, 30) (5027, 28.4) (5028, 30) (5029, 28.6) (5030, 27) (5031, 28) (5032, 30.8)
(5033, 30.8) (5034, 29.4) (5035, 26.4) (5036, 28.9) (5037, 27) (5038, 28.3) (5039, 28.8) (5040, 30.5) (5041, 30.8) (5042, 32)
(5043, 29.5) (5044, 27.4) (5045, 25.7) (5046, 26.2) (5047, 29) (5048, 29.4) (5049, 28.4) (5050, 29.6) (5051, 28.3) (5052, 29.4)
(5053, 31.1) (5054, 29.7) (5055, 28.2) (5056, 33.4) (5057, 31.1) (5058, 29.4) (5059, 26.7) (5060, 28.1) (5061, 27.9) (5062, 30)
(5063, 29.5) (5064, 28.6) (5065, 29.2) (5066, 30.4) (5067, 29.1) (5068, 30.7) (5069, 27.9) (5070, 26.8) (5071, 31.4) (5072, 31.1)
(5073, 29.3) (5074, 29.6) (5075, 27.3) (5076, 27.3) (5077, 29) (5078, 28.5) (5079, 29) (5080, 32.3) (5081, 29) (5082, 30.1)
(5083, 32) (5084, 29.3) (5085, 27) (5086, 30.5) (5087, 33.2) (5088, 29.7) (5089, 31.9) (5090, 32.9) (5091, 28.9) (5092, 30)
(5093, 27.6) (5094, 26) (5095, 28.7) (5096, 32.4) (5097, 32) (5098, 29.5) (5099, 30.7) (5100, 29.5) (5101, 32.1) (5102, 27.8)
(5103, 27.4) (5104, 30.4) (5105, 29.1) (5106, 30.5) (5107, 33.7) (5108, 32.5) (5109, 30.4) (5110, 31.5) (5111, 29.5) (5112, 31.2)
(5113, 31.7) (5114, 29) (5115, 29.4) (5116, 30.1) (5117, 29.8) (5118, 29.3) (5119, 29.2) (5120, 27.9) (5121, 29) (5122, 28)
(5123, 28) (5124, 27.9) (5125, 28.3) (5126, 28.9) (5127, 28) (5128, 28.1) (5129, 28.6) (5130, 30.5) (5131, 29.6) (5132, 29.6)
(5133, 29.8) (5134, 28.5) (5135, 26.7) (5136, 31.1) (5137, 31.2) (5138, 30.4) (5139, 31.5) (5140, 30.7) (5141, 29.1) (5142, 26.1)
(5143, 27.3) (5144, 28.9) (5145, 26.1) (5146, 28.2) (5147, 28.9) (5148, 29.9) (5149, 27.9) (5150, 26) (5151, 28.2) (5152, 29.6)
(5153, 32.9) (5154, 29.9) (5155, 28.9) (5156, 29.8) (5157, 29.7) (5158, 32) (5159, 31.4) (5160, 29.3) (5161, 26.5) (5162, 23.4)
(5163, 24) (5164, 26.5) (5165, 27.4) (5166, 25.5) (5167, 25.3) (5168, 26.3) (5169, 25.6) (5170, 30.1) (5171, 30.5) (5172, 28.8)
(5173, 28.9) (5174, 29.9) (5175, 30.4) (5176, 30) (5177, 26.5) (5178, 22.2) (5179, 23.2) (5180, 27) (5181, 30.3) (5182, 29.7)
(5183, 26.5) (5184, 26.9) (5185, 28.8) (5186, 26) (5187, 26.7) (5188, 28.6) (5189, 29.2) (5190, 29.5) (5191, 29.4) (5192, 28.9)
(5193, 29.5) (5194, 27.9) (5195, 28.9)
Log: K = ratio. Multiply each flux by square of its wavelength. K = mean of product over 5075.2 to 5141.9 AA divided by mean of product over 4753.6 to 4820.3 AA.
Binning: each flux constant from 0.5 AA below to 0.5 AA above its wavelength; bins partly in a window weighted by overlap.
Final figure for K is 1.15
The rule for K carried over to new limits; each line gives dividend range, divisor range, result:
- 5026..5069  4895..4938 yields 1.05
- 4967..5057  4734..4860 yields 1.08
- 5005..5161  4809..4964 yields 1.09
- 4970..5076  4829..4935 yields 1.07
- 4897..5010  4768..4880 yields 1.06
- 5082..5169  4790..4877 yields 1.14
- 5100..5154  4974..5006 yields 1.08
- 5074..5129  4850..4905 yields 1.14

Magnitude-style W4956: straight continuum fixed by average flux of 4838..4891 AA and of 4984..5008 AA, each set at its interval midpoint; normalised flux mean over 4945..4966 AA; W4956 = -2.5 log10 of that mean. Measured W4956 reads -0.05 mag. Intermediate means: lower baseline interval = 28.1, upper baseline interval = 28.6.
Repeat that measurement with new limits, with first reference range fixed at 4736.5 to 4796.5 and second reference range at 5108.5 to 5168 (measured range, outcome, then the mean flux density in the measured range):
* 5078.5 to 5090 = -0.057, 30.5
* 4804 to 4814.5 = 0.018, 28.8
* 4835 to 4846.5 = 0.021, 28.7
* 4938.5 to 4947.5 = -0.027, 29.8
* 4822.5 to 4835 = -0.033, 30.2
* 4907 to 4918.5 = 0.047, 27.9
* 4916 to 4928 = 0.004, 29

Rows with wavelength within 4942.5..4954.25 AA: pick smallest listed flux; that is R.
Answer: 24.4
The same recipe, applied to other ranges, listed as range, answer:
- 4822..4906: 16.6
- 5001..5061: 25.3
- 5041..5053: 25.7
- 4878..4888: 26.5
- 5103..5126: 27.4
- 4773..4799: 26.8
